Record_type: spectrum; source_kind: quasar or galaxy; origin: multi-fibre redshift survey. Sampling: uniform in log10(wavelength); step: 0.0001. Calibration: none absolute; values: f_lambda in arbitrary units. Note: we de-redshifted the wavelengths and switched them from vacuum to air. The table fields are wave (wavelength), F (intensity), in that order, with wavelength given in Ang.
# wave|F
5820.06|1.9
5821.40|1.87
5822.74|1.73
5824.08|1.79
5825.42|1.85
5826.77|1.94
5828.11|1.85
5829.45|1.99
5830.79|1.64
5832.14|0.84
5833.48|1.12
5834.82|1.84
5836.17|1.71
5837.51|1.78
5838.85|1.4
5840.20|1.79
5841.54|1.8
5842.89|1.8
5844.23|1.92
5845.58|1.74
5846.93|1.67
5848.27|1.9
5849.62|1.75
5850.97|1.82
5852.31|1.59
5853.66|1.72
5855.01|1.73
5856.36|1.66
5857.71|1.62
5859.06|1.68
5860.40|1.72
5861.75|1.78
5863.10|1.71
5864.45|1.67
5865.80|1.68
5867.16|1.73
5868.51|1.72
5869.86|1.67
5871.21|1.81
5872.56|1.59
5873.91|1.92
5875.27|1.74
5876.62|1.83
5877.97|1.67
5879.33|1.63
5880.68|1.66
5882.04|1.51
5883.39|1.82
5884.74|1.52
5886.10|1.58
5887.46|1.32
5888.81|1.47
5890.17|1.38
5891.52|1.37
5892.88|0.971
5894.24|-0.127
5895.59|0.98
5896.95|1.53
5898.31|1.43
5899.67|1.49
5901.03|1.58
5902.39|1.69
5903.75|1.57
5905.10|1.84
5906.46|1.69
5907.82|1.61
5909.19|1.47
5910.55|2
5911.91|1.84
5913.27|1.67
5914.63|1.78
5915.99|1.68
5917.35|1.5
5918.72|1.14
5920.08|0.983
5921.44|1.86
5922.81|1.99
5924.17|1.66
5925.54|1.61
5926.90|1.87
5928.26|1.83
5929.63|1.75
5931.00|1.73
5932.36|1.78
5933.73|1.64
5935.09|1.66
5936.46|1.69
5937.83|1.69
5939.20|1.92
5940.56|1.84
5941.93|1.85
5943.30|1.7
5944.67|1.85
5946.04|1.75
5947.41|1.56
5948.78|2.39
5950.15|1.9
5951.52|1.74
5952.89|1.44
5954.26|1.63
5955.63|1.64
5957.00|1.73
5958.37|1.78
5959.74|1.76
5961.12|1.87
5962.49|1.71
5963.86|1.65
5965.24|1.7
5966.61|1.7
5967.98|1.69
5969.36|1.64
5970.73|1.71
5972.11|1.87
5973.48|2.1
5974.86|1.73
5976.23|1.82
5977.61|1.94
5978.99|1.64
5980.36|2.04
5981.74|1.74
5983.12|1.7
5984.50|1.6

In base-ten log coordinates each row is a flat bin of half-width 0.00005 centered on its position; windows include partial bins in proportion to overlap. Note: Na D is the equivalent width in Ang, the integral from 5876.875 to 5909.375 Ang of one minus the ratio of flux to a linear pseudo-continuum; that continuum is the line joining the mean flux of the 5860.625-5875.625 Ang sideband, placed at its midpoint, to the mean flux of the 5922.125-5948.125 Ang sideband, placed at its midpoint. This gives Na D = 5.42 Ang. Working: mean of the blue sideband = 1.73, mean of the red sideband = 1.76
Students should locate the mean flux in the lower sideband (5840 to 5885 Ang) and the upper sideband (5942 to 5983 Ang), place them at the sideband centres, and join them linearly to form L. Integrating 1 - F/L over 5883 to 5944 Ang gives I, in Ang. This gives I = 6.14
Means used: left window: 1.72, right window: 1.77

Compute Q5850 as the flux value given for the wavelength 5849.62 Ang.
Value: 1.75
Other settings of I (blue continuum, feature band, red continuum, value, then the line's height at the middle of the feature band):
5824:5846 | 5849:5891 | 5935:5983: 1.2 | 1.71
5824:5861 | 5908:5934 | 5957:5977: 1.0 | 1.74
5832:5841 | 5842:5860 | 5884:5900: -3.4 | 1.46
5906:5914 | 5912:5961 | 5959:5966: 0.2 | 1.73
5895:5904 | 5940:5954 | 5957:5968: -1.1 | 1.67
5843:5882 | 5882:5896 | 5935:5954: 4.0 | 1.74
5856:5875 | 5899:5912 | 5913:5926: -0.4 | 1.62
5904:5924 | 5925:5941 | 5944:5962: -0.4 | 1.71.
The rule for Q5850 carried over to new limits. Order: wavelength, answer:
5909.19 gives 1.47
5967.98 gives 1.69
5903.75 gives 1.57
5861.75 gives 1.78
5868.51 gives 1.72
